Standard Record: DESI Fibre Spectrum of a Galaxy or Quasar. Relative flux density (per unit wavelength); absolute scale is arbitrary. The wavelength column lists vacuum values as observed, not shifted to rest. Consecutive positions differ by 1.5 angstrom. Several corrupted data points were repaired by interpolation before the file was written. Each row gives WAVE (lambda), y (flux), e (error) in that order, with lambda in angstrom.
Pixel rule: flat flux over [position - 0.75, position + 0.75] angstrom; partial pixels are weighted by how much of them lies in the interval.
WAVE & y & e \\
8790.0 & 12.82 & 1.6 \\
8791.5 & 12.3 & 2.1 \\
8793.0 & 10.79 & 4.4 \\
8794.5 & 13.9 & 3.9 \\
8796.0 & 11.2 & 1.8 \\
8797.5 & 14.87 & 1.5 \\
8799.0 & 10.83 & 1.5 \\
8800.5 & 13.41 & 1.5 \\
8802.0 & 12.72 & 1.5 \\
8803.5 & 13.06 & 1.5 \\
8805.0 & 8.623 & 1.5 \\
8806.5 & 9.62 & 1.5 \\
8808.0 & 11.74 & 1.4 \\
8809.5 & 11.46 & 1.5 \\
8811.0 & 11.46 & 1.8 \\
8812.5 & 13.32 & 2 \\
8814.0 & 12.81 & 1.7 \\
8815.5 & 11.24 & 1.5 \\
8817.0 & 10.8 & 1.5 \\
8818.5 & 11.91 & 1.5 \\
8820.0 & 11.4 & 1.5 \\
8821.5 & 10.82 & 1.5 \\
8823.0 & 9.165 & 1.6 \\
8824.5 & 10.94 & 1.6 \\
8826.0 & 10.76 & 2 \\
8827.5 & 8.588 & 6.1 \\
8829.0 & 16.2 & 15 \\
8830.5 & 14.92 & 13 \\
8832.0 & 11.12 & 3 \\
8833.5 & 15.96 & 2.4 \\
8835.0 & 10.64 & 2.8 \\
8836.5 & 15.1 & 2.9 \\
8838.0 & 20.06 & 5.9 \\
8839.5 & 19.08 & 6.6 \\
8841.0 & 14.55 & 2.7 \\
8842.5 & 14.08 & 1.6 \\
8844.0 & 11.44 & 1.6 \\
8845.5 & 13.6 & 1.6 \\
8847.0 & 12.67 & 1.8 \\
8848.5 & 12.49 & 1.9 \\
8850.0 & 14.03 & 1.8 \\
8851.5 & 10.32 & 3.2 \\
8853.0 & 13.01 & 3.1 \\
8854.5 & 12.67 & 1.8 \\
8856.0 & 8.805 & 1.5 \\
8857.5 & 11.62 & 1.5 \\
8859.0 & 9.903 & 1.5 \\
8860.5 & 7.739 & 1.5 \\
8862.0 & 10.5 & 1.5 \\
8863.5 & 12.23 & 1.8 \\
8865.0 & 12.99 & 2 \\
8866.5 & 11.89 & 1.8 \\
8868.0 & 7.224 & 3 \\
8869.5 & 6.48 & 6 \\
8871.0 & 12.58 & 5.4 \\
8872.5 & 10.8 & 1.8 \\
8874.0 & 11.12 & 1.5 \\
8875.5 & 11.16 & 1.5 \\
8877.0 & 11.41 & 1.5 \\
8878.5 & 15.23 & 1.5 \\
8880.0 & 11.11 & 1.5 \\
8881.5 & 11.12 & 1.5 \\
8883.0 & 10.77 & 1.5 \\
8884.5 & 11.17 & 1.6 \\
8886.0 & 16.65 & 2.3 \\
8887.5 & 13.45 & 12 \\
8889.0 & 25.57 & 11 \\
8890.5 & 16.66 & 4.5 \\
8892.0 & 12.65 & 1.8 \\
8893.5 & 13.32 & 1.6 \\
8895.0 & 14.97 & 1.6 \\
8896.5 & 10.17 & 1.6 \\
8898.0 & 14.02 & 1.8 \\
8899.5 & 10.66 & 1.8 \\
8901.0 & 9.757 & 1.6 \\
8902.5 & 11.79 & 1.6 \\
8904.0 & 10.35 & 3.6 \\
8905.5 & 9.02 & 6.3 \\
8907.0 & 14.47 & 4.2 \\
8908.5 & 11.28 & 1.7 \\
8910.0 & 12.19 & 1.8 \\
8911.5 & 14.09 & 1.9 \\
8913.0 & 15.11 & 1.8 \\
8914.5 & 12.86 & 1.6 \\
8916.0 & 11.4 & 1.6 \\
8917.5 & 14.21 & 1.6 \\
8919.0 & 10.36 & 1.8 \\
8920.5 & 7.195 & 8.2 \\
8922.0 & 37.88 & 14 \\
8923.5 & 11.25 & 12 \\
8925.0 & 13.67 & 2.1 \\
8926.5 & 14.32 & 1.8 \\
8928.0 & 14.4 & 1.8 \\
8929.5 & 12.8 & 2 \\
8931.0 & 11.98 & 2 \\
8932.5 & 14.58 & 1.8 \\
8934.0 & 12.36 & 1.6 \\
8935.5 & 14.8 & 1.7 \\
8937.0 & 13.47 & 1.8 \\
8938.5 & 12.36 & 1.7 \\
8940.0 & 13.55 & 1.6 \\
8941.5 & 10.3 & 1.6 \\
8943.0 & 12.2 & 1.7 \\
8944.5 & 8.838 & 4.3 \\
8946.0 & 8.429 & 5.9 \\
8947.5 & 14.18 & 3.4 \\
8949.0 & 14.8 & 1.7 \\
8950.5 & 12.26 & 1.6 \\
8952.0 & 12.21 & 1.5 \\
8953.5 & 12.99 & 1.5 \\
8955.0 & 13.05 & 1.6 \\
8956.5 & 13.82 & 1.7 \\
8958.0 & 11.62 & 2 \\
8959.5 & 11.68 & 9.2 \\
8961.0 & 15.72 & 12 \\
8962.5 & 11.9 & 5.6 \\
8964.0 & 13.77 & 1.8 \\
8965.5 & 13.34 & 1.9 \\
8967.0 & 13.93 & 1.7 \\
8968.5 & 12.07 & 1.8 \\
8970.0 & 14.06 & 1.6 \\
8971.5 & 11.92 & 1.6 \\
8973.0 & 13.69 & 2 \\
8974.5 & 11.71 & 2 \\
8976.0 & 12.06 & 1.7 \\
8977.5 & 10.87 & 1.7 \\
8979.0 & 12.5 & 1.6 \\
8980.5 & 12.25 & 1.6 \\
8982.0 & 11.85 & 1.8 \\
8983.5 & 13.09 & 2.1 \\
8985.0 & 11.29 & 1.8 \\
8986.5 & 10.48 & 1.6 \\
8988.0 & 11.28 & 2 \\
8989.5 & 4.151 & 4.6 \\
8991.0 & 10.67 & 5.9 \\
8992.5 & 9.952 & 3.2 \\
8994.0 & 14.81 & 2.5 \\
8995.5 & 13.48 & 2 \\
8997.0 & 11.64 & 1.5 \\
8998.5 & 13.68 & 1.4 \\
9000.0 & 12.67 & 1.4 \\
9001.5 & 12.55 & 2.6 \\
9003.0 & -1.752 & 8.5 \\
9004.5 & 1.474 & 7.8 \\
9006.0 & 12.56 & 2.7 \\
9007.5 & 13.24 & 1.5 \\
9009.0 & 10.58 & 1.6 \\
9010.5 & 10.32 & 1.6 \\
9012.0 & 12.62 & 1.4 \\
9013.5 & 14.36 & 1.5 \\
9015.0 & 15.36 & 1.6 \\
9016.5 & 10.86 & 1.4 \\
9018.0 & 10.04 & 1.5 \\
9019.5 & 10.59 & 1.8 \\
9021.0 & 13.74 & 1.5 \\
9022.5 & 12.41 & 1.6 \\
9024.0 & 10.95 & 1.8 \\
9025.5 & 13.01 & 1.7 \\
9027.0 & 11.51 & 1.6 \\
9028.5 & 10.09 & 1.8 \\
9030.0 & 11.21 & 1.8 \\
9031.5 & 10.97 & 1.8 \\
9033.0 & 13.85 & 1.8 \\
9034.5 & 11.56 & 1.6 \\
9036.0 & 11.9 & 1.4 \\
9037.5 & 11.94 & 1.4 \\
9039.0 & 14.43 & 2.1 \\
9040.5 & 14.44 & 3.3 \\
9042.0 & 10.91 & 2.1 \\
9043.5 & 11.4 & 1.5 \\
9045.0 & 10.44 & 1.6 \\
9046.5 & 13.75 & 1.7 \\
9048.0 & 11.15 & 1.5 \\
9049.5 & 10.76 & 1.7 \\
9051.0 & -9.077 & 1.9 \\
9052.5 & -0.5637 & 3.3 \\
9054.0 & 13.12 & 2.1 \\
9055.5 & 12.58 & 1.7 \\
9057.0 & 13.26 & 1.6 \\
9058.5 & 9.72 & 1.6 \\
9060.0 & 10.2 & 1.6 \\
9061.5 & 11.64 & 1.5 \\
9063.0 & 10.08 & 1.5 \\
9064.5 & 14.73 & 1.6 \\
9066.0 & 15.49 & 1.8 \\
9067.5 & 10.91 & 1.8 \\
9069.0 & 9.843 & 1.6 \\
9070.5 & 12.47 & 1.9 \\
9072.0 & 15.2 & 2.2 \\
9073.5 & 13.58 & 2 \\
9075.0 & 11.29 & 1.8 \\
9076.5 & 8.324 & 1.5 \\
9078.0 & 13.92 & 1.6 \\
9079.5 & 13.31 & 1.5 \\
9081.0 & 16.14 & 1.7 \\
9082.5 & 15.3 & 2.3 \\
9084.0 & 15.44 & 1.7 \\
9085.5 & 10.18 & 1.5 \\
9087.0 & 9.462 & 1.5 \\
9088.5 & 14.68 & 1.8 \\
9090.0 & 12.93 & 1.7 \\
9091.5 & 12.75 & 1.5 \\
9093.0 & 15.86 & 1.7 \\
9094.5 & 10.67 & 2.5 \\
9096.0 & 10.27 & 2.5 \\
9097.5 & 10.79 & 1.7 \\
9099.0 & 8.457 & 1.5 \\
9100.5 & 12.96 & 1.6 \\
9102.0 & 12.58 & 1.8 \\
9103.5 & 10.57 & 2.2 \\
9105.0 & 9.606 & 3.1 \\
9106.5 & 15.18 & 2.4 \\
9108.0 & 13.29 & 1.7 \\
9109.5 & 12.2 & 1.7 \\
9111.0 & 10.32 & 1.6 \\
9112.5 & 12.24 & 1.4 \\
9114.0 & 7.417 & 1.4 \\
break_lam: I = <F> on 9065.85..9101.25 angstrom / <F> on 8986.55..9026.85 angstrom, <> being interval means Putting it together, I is 1.14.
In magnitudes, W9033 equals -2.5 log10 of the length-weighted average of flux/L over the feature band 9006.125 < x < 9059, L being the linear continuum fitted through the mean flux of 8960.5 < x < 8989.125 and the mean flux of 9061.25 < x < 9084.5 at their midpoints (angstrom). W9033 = 0.15 mag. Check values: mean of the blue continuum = 12.4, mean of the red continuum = 13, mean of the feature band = 11.1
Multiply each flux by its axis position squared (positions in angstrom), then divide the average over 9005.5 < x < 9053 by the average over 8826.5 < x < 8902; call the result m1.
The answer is 0.90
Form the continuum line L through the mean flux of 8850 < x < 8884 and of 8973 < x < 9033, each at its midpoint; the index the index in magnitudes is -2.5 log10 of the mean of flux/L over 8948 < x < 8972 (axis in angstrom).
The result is -0.17 mag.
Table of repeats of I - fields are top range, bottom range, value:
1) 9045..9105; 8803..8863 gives 0.93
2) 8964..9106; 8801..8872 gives 0.96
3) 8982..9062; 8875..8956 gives 0.82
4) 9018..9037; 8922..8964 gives 0.89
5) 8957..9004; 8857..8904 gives 0.96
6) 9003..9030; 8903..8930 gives 0.80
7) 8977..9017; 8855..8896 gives 0.90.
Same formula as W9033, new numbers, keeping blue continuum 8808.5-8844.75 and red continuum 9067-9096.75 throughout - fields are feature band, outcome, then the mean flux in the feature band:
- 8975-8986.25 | 0.07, 11.9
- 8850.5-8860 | 0.16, 11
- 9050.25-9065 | 0.44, 8.46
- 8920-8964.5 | -0.06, 13.4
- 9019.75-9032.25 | 0.09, 11.7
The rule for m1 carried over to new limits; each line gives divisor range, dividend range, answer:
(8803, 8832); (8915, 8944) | 1.23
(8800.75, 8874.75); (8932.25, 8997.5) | 1.05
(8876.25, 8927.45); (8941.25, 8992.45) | 0.90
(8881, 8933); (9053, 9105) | 0.93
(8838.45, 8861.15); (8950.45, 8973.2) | 1.07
